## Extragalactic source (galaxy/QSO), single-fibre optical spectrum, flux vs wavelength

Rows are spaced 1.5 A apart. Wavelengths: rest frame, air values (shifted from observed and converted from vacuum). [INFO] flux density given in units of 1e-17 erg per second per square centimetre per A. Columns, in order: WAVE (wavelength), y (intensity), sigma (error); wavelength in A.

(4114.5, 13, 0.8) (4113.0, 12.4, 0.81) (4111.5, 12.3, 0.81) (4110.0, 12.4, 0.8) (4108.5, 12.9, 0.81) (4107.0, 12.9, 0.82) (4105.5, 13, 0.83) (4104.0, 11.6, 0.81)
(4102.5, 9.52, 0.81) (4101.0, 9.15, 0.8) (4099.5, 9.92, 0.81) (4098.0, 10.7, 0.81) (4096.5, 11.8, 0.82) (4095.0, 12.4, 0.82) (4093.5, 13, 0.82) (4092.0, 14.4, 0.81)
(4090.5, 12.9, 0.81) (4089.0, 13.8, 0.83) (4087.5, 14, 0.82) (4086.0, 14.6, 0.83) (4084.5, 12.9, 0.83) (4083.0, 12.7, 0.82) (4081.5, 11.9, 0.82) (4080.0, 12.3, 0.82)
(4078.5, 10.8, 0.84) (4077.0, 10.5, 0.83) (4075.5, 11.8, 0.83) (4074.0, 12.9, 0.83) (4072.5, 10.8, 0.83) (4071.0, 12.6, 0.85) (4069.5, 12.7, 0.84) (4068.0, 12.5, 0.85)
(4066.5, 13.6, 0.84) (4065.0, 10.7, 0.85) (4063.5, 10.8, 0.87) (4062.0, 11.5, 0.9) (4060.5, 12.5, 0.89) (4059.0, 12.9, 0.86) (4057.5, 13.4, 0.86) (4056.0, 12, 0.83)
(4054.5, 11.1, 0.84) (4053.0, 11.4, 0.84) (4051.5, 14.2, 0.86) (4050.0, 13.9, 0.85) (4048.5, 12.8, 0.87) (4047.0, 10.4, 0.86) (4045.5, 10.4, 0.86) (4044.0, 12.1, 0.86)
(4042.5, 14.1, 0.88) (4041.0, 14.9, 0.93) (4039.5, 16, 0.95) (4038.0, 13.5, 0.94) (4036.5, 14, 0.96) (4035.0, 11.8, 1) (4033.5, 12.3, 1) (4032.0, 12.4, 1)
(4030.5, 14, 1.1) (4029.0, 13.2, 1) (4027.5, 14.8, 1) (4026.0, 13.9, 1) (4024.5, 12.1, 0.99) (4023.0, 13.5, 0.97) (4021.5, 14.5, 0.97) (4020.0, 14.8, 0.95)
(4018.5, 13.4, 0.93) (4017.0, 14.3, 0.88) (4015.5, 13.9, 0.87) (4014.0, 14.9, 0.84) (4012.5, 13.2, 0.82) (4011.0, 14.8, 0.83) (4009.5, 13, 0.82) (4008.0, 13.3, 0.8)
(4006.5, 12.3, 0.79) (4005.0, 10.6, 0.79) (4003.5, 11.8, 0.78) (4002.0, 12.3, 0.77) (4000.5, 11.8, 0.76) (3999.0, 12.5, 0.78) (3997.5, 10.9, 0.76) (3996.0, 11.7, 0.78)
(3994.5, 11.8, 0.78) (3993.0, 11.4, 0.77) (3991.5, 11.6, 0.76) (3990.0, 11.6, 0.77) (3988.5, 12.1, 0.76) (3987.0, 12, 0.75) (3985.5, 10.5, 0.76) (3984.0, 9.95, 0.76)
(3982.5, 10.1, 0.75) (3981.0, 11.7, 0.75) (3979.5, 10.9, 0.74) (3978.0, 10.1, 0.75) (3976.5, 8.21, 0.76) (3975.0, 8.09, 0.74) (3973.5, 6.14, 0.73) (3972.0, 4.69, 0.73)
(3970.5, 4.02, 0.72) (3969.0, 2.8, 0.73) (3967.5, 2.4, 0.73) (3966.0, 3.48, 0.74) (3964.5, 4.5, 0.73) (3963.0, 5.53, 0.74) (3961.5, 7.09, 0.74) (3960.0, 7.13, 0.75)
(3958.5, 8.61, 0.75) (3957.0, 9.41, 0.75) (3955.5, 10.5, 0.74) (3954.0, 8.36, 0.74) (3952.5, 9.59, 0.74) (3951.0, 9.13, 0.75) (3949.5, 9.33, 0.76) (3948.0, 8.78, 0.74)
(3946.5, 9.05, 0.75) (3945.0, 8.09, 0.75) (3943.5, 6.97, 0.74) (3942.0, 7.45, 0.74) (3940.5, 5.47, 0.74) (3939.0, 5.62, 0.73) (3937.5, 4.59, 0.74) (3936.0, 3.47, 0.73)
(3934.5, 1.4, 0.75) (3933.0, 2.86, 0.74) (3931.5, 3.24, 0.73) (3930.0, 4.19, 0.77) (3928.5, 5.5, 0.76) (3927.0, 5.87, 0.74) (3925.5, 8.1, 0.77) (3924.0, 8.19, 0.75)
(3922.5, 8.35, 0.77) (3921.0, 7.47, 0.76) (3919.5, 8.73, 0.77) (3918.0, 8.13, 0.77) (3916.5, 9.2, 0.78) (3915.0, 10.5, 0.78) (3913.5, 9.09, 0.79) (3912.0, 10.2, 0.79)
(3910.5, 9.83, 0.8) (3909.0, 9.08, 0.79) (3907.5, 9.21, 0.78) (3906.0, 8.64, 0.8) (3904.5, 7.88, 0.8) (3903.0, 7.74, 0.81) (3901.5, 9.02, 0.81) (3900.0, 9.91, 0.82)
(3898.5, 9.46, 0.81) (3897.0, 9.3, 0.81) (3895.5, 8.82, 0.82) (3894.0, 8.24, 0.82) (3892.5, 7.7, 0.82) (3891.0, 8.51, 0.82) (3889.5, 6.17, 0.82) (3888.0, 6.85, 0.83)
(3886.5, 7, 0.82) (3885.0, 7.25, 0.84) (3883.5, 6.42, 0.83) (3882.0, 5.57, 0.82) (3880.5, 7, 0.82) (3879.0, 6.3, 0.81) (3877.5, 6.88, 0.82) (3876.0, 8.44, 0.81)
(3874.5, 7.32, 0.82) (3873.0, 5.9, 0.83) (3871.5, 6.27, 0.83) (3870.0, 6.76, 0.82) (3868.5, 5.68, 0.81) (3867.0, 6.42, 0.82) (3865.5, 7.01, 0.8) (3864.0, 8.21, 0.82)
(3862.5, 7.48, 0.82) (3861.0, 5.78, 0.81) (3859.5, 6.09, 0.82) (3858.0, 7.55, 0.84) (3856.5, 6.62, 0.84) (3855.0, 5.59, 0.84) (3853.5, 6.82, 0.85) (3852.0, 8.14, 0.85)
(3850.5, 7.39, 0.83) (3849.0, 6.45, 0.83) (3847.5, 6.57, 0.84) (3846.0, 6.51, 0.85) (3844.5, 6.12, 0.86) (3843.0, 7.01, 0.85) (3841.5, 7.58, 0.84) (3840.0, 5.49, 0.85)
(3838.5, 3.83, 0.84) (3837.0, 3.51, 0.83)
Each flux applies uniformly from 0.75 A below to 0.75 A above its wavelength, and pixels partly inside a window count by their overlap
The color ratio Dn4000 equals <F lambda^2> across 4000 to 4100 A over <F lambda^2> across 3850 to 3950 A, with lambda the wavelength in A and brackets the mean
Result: 1.90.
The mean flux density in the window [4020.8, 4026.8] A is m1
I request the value 13.5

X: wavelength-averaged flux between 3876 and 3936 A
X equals 7.49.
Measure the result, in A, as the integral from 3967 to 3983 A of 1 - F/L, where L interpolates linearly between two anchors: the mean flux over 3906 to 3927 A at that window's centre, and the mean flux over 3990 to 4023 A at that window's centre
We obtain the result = 5.9 A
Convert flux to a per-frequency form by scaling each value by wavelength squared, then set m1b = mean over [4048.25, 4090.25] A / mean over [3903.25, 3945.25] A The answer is 1.9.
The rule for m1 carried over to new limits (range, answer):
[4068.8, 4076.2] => 12.2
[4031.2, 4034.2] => 12.4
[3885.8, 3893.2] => 7.24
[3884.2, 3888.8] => 7.02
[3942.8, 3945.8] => 7.56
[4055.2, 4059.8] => 12.7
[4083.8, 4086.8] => 13.8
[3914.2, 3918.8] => 9.27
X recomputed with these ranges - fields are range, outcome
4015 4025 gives 13.8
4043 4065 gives 12.1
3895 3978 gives 7.26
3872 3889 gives 6.79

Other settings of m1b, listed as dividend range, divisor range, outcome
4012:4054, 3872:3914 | 1.80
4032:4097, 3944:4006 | 1.46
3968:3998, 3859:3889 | 1.48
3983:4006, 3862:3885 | 1.80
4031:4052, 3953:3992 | 1.66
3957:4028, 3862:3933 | 1.46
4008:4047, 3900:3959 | 1.86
